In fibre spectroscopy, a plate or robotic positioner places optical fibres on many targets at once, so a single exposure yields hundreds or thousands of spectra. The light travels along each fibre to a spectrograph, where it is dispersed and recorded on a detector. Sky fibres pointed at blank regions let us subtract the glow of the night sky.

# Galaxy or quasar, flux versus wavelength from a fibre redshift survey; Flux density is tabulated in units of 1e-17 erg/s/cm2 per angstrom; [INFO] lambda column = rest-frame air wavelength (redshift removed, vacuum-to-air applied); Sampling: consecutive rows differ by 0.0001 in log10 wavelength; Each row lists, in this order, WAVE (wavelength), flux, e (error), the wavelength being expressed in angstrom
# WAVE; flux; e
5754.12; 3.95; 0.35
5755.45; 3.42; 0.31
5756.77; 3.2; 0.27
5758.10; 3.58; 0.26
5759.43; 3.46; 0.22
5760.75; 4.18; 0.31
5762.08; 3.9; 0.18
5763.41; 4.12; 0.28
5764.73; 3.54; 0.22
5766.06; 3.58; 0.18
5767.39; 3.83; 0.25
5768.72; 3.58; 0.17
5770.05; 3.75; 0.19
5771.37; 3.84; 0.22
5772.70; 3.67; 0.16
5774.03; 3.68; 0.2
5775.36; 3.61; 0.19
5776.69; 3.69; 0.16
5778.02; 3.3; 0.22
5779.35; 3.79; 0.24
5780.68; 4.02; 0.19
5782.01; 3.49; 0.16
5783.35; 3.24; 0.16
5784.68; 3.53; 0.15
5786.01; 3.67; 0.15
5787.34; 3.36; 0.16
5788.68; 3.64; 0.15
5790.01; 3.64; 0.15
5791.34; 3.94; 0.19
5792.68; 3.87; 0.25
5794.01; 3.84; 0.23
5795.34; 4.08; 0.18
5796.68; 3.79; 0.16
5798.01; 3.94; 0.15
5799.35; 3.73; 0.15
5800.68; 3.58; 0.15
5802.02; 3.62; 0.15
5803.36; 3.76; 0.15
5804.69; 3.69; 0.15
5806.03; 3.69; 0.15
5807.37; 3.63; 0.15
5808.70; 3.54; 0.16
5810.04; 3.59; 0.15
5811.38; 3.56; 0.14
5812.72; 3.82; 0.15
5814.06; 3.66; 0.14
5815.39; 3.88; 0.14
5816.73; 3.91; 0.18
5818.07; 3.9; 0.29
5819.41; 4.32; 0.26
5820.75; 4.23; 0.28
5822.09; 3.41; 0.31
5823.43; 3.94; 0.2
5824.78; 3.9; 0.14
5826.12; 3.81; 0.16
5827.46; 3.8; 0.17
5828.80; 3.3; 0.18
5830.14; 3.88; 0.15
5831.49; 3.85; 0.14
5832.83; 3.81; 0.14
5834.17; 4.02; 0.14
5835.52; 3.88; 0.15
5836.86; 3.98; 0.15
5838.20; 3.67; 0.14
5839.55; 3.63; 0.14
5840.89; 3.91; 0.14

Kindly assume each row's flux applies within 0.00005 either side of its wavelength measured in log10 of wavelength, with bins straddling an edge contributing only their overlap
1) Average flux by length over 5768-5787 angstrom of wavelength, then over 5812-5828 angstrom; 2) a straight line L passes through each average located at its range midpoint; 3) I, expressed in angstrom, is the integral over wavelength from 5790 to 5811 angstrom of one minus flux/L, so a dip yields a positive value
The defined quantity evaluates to 0.10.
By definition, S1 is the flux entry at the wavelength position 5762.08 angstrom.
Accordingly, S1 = 3.9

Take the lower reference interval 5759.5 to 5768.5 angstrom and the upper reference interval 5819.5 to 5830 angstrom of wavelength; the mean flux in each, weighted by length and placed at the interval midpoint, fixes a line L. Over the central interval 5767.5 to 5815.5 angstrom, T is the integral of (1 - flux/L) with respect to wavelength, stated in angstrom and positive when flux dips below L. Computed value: 1.6 angstrom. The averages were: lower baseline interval 3.82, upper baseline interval 3.81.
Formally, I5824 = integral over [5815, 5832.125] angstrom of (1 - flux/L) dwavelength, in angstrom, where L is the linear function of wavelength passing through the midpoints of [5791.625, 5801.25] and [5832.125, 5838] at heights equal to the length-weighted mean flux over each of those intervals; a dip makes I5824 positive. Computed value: 0.14 angstrom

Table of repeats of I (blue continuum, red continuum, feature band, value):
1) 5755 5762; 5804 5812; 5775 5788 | 0.1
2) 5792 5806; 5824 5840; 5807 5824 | -0.1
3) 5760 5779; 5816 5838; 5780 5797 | 0.4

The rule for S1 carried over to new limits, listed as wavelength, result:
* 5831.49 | 3.85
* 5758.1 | 3.58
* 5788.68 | 3.64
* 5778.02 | 3.3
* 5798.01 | 3.94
